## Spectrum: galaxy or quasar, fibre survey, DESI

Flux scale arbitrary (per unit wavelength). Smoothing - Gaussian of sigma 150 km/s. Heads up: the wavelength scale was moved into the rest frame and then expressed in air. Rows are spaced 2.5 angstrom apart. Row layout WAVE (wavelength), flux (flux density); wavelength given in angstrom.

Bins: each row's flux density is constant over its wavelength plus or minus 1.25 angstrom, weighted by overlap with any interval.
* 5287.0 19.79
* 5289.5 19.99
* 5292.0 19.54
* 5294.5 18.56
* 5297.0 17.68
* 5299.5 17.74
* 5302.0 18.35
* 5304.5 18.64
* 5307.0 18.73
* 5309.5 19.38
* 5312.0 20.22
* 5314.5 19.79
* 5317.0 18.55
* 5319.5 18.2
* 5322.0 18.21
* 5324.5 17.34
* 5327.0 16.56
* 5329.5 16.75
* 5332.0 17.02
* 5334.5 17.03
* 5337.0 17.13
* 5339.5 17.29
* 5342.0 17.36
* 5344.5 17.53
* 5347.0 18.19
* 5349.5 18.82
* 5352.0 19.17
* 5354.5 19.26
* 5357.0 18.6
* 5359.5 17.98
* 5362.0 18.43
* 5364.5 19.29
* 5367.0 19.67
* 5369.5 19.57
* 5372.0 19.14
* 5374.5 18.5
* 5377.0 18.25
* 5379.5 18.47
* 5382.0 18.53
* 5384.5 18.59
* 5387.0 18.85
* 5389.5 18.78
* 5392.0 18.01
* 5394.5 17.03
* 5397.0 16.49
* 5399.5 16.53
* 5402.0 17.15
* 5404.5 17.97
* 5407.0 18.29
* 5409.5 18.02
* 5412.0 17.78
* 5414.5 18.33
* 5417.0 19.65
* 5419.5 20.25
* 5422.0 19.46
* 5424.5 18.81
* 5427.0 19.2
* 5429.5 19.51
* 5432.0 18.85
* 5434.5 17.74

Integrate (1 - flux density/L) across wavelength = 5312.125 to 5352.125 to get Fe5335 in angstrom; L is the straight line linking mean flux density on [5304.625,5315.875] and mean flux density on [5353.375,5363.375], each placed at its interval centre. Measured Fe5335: 2.5 angstrom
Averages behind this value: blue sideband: 19.4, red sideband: 18.6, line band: 17.8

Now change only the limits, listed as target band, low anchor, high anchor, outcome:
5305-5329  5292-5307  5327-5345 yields -1.00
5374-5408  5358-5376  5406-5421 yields 1.60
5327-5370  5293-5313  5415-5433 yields 1.84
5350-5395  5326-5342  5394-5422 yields -2.98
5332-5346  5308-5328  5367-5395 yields 0.99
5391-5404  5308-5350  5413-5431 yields 1.28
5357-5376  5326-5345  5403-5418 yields -1.44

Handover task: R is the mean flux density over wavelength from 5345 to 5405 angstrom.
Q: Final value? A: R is 18.4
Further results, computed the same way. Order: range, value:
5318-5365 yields 17.9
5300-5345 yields 18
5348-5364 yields 18.7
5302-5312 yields 19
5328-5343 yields 17.1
